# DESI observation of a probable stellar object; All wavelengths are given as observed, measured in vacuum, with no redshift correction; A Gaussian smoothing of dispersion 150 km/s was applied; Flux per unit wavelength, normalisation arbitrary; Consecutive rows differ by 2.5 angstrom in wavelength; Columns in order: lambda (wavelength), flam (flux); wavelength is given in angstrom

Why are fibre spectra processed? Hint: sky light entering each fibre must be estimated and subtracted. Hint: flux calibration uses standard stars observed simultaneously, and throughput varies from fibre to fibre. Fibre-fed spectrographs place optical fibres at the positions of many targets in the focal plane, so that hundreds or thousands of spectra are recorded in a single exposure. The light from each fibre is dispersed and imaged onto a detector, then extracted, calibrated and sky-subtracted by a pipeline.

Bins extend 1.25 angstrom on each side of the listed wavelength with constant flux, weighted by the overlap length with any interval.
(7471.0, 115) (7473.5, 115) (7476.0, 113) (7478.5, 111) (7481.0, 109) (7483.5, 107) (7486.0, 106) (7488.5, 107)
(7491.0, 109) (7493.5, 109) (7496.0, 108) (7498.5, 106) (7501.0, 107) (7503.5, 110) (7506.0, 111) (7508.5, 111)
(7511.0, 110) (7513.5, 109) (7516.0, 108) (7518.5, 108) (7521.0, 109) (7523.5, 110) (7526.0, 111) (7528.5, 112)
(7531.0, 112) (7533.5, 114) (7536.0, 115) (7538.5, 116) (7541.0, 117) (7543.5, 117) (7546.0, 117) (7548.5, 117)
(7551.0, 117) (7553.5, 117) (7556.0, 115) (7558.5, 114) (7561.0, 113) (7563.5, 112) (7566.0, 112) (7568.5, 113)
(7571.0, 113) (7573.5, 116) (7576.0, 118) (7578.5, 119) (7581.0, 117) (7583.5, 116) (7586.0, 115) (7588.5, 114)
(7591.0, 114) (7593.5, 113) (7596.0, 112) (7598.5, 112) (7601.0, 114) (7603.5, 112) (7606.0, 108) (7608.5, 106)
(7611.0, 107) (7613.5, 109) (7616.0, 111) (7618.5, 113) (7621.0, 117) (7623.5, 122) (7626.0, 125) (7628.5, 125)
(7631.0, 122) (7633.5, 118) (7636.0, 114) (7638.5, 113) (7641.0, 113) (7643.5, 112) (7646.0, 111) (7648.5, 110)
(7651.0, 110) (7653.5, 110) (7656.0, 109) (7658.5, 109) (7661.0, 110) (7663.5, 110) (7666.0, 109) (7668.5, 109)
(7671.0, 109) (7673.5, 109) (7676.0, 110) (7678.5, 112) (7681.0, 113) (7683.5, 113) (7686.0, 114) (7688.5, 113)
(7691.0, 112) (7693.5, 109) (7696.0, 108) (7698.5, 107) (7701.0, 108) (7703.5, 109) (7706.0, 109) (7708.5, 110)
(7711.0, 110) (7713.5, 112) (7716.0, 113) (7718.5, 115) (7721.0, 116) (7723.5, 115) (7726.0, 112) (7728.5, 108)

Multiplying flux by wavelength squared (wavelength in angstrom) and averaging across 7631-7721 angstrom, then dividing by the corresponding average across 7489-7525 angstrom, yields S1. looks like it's 1.07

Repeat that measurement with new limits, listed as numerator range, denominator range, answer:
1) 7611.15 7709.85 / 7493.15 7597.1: 1.02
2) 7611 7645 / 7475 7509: 1.11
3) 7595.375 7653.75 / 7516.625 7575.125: 1.02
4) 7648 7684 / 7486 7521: 1.06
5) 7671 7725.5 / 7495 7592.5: 1.02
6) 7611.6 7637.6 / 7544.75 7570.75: 1.04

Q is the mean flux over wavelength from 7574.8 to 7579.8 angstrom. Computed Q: 118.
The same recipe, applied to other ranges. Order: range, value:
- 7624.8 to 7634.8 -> 122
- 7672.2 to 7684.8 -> 111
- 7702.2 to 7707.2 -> 109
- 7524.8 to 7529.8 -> 112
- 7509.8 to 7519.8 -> 109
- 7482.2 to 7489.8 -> 107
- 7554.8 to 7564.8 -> 113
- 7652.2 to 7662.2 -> 110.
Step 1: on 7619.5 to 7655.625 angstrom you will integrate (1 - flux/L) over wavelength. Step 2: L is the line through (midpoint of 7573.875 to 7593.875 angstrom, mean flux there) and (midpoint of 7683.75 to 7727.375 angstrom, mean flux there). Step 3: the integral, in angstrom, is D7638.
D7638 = -0.6 angstrom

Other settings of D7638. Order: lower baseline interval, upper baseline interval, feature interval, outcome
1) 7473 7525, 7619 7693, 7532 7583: -2.2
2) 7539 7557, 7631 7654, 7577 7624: 0.6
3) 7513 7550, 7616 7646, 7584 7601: 0.3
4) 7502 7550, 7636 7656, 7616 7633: -1.3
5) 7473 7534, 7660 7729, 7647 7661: 0.1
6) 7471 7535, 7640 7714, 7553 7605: -2.0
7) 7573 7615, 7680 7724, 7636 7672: 0.5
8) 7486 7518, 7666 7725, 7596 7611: 0.0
